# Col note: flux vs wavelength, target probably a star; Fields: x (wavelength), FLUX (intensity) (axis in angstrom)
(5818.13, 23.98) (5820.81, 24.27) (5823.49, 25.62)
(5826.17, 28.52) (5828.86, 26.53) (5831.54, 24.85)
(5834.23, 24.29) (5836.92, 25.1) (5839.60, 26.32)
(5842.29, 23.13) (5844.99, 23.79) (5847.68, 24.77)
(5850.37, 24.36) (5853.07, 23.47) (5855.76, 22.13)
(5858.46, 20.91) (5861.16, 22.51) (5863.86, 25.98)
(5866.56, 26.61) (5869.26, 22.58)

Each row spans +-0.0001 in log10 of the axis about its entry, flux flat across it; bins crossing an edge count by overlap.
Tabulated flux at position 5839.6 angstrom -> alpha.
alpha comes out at 26.32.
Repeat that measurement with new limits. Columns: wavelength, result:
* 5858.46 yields 20.91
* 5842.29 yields 23.13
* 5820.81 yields 24.27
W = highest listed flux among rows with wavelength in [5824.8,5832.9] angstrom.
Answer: 28.52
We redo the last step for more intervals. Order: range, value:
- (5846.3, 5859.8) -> 24.77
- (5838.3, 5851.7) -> 26.32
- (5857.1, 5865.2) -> 25.98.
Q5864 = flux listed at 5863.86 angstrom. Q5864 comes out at 25.98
